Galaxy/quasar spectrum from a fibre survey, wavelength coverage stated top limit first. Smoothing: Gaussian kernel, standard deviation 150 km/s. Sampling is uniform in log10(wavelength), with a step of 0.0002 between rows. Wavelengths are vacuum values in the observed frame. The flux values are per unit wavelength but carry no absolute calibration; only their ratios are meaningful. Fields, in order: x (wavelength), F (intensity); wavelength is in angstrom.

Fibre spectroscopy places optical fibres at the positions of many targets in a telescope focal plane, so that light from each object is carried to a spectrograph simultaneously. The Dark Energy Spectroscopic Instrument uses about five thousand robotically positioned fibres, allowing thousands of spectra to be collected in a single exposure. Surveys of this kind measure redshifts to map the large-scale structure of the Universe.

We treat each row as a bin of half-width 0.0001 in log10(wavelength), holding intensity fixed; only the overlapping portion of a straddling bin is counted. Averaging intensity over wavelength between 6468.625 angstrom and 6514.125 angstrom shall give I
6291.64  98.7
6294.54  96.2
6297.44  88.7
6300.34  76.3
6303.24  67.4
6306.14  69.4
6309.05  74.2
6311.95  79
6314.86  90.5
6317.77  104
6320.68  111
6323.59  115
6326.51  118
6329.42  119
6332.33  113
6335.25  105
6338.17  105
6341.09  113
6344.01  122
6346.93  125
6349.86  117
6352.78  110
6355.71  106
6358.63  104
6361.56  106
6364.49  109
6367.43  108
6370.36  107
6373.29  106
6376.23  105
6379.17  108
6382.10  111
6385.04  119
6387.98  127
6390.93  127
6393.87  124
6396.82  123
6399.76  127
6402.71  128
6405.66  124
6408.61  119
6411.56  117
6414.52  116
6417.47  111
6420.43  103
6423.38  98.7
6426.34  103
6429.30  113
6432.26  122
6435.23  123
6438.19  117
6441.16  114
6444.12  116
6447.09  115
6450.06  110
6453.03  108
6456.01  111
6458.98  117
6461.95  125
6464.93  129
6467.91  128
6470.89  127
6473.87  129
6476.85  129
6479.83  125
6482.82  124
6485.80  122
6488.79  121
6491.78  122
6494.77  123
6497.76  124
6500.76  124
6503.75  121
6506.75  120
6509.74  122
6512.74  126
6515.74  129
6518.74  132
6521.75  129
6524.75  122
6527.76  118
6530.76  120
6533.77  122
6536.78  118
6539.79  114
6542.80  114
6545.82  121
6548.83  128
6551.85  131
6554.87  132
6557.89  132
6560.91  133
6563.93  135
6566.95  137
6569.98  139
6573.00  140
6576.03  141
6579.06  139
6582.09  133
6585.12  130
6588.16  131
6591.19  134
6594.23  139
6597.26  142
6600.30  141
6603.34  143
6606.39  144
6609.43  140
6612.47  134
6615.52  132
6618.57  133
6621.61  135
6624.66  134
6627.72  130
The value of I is 124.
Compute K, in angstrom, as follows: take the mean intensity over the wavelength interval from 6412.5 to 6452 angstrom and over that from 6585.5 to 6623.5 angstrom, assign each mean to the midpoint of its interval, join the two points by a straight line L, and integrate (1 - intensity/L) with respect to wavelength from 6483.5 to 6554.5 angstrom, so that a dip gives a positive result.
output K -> 1.1 angstrom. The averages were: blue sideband 112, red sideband 137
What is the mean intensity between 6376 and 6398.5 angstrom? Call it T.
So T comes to 119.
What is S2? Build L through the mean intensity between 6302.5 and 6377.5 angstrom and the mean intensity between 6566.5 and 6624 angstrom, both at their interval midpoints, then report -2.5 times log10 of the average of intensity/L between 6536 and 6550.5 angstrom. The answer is 0.099 mag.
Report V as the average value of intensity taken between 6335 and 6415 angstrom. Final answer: 115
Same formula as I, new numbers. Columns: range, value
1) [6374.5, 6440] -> 117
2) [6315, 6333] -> 112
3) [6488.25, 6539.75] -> 123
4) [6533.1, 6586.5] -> 130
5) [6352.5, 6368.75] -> 107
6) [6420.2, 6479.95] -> 117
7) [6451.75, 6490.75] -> 123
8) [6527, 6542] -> 118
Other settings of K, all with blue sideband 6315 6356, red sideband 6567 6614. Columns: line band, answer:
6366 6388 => 1.2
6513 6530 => 0.7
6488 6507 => 0.9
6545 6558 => 0.5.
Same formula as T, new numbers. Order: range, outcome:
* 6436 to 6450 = 115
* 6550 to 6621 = 136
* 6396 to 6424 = 117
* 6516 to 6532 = 125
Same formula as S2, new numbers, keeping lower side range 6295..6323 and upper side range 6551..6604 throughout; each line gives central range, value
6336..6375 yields -0.17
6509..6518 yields -0.02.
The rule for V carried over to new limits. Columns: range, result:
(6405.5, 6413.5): 119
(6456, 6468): 123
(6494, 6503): 123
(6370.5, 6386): 109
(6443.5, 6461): 113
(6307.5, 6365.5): 107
